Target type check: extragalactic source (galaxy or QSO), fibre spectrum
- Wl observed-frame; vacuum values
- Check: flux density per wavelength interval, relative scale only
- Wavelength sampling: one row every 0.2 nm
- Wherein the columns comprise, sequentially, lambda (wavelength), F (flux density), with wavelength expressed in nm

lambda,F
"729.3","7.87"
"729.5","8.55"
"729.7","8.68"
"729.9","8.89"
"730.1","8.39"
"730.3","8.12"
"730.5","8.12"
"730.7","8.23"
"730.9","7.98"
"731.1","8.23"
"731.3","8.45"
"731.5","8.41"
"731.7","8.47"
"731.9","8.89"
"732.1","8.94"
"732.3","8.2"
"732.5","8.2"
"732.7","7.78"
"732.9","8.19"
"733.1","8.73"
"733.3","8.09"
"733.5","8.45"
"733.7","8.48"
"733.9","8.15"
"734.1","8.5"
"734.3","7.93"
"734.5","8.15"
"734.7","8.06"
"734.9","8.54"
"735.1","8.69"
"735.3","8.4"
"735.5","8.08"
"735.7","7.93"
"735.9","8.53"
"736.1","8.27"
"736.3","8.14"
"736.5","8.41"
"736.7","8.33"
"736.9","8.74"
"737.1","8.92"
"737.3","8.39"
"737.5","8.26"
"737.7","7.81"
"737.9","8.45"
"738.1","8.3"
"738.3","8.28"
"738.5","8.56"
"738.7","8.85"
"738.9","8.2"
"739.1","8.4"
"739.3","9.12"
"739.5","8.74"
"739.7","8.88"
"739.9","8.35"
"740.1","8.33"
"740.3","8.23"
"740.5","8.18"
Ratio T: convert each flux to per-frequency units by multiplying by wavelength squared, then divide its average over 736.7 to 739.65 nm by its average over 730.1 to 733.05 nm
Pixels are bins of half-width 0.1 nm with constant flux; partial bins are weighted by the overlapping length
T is 1.04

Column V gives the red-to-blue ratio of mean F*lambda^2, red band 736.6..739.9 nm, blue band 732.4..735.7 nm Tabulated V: 1.04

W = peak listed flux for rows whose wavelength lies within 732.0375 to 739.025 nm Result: 8.94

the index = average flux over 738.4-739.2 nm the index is 8.5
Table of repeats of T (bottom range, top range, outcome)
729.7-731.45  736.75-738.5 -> 1.03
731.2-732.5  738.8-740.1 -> 1.03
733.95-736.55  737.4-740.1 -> 1.03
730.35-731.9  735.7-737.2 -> 1.03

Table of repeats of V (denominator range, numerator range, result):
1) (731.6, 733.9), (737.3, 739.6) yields 1.02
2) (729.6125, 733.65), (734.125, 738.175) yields 1.01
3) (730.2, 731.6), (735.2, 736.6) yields 1.02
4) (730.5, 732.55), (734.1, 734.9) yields 0.98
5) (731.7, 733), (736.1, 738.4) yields 1.01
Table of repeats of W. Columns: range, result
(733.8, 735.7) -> 8.69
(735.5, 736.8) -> 8.53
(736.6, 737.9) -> 8.92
